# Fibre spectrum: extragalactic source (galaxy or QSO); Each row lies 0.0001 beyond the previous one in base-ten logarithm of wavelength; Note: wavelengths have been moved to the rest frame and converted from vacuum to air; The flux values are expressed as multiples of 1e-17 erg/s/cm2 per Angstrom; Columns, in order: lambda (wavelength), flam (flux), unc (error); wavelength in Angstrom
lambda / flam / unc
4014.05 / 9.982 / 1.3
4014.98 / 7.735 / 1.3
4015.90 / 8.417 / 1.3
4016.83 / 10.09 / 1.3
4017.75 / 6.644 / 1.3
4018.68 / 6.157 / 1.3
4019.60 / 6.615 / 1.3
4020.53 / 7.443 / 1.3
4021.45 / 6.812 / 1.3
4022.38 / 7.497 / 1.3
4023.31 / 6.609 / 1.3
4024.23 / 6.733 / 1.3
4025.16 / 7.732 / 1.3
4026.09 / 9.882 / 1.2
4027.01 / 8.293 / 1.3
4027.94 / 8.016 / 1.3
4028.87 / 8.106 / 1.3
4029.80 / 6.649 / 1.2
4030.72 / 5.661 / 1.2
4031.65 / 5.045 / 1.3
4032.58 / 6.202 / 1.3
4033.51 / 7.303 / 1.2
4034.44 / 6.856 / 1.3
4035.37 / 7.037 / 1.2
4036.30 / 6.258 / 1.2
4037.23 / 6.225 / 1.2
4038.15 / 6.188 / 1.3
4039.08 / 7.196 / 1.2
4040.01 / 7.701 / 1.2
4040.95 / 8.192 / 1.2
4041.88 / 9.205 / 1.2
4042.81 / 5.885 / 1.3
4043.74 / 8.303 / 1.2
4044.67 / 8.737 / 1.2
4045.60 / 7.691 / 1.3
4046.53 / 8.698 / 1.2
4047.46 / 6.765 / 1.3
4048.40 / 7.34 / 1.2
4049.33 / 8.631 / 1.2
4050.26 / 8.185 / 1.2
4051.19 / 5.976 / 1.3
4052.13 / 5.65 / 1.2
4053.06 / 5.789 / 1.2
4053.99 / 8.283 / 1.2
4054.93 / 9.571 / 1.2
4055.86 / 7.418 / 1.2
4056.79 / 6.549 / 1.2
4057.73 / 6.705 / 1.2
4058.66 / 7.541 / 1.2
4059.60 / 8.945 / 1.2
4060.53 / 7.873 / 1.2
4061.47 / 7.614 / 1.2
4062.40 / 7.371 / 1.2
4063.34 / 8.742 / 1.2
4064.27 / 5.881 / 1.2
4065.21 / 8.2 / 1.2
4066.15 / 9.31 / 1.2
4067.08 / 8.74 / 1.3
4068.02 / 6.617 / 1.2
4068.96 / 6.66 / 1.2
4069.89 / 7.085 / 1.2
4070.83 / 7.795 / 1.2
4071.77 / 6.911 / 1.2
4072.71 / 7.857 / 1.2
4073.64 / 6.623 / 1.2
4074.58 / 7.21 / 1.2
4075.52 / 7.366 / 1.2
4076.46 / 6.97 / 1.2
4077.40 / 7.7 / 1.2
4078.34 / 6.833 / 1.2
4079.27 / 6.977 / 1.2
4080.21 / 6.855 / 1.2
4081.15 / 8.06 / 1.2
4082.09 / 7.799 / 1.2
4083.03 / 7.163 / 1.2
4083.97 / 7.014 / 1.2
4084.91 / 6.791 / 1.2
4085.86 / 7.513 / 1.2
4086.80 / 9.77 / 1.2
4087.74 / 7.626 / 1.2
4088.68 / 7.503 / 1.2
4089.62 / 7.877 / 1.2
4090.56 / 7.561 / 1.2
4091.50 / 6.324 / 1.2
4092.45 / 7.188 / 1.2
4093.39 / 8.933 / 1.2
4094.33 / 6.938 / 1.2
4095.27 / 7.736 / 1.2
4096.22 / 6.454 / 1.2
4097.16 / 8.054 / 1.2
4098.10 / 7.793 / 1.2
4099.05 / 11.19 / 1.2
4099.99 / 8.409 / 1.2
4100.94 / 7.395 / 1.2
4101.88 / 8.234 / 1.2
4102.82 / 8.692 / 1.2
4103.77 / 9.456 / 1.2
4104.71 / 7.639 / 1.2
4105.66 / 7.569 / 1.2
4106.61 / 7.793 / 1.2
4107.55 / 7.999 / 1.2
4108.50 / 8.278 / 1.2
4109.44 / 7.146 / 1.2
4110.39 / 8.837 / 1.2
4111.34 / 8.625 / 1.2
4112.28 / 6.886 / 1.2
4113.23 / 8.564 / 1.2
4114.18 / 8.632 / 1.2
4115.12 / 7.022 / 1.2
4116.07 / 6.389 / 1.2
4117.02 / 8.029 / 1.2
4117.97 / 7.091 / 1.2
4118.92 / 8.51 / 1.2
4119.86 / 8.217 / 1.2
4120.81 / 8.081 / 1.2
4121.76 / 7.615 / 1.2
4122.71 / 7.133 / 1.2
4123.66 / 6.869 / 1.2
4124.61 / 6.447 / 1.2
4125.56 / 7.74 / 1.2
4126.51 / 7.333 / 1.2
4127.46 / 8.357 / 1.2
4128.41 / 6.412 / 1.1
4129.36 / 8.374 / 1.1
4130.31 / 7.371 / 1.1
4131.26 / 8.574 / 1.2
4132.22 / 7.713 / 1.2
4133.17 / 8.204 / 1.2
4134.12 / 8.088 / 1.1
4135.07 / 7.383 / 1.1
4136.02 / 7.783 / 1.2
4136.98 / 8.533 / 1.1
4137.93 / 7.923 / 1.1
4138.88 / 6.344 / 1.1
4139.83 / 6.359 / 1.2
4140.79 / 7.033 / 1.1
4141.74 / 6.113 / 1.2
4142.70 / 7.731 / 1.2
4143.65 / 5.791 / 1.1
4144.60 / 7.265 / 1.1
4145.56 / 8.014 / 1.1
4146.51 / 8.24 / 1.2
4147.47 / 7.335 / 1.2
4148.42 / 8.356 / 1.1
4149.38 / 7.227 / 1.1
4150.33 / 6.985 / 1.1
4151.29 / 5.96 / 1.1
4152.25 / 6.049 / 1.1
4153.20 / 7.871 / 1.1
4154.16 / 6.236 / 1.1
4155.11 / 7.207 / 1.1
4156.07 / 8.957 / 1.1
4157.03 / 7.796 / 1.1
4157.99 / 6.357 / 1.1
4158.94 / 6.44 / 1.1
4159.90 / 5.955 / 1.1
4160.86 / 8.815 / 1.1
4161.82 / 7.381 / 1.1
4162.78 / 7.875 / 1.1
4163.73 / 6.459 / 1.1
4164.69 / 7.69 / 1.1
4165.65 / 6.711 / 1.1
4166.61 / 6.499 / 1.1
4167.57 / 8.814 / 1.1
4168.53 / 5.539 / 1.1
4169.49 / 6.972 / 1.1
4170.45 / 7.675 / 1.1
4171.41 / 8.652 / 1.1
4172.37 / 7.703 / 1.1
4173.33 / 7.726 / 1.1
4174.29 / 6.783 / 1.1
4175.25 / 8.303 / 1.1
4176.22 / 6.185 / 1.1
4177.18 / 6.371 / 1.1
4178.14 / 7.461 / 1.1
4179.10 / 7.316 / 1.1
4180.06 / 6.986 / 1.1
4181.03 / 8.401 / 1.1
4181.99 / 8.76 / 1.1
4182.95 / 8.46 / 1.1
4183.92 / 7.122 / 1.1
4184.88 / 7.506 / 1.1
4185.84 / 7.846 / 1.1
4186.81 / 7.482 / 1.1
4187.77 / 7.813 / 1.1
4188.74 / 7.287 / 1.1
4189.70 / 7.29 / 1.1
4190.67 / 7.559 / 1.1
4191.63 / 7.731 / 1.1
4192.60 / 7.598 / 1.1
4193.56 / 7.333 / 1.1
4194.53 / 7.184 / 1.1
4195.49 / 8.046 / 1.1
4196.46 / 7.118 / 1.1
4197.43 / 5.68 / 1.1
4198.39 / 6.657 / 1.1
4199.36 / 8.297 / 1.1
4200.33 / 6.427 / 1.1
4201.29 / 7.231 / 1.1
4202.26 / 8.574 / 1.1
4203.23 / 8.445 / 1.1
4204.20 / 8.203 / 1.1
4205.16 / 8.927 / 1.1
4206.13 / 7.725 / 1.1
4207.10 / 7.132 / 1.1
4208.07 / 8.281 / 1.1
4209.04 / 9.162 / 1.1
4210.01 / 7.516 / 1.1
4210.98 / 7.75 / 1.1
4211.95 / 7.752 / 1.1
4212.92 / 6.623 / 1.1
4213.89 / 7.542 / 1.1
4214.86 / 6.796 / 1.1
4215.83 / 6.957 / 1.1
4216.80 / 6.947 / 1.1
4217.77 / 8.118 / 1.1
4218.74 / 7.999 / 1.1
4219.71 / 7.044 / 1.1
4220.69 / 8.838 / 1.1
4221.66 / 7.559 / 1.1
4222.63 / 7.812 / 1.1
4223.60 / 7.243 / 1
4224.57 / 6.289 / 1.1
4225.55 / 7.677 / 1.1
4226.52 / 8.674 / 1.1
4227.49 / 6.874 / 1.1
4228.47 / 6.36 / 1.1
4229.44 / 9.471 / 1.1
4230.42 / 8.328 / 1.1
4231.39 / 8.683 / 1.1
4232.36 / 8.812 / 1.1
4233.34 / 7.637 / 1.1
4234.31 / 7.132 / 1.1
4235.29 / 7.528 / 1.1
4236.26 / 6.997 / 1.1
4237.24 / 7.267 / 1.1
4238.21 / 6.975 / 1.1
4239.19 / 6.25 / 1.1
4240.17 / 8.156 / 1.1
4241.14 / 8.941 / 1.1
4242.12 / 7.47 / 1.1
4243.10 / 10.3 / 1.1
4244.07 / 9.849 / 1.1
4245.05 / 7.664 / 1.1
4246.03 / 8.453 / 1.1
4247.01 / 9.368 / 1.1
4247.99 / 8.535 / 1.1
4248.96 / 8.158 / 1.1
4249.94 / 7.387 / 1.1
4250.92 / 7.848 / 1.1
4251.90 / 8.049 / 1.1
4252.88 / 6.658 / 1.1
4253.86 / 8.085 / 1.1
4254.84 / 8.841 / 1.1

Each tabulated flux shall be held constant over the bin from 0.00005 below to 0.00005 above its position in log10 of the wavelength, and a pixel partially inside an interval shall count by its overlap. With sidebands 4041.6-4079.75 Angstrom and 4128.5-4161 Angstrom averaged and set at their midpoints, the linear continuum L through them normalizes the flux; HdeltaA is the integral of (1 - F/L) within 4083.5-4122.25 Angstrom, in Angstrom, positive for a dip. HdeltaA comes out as -2.4 Angstrom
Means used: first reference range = 7.51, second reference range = 7.34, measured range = 7.89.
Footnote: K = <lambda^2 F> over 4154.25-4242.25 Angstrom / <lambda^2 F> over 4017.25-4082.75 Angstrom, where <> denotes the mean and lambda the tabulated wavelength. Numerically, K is 1.10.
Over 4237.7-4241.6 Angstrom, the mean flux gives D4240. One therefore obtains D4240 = 7.58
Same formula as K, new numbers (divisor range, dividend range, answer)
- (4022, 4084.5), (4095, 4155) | 1.07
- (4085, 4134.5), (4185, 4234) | 1.02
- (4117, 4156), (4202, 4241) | 1.08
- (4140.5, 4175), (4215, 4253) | 1.13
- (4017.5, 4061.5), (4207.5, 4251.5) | 1.18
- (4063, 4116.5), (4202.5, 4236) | 1.07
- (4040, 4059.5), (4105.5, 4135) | 1.06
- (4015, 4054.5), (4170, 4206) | 1.12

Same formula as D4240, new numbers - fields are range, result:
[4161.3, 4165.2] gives 7.37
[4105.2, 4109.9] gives 7.76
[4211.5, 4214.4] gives 7.3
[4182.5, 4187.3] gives 7.68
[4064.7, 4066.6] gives 8.66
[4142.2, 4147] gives 7.4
